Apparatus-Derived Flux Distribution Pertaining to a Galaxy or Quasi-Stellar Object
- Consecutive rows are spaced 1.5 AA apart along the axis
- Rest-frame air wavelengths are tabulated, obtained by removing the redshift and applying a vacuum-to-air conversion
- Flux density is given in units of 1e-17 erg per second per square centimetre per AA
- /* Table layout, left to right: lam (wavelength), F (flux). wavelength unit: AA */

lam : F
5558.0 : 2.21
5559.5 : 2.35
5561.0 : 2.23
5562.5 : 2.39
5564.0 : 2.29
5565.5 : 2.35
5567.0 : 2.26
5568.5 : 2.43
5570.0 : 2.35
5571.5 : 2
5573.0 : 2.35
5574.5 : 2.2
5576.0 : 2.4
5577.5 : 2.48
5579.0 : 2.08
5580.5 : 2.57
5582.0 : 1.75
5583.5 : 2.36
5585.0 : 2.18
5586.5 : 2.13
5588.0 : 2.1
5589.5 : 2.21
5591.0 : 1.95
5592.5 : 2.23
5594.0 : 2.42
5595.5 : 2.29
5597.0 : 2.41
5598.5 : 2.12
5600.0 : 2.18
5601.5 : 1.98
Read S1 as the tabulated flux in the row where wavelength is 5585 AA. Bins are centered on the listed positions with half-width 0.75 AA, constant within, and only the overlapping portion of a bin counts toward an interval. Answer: 2.18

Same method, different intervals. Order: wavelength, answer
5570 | 2.35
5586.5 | 2.13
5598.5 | 2.12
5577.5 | 2.48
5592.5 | 2.23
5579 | 2.08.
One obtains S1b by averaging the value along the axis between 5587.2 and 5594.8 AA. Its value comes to 2.18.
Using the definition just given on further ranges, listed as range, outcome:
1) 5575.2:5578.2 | 2.44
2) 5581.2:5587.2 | 2.11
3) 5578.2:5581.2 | 2.32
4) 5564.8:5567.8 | 2.31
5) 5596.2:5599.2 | 2.27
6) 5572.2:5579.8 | 2.3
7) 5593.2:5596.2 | 2.35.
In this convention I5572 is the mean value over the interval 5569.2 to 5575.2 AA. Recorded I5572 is 2.23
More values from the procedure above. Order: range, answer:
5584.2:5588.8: 2.14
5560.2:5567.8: 2.31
